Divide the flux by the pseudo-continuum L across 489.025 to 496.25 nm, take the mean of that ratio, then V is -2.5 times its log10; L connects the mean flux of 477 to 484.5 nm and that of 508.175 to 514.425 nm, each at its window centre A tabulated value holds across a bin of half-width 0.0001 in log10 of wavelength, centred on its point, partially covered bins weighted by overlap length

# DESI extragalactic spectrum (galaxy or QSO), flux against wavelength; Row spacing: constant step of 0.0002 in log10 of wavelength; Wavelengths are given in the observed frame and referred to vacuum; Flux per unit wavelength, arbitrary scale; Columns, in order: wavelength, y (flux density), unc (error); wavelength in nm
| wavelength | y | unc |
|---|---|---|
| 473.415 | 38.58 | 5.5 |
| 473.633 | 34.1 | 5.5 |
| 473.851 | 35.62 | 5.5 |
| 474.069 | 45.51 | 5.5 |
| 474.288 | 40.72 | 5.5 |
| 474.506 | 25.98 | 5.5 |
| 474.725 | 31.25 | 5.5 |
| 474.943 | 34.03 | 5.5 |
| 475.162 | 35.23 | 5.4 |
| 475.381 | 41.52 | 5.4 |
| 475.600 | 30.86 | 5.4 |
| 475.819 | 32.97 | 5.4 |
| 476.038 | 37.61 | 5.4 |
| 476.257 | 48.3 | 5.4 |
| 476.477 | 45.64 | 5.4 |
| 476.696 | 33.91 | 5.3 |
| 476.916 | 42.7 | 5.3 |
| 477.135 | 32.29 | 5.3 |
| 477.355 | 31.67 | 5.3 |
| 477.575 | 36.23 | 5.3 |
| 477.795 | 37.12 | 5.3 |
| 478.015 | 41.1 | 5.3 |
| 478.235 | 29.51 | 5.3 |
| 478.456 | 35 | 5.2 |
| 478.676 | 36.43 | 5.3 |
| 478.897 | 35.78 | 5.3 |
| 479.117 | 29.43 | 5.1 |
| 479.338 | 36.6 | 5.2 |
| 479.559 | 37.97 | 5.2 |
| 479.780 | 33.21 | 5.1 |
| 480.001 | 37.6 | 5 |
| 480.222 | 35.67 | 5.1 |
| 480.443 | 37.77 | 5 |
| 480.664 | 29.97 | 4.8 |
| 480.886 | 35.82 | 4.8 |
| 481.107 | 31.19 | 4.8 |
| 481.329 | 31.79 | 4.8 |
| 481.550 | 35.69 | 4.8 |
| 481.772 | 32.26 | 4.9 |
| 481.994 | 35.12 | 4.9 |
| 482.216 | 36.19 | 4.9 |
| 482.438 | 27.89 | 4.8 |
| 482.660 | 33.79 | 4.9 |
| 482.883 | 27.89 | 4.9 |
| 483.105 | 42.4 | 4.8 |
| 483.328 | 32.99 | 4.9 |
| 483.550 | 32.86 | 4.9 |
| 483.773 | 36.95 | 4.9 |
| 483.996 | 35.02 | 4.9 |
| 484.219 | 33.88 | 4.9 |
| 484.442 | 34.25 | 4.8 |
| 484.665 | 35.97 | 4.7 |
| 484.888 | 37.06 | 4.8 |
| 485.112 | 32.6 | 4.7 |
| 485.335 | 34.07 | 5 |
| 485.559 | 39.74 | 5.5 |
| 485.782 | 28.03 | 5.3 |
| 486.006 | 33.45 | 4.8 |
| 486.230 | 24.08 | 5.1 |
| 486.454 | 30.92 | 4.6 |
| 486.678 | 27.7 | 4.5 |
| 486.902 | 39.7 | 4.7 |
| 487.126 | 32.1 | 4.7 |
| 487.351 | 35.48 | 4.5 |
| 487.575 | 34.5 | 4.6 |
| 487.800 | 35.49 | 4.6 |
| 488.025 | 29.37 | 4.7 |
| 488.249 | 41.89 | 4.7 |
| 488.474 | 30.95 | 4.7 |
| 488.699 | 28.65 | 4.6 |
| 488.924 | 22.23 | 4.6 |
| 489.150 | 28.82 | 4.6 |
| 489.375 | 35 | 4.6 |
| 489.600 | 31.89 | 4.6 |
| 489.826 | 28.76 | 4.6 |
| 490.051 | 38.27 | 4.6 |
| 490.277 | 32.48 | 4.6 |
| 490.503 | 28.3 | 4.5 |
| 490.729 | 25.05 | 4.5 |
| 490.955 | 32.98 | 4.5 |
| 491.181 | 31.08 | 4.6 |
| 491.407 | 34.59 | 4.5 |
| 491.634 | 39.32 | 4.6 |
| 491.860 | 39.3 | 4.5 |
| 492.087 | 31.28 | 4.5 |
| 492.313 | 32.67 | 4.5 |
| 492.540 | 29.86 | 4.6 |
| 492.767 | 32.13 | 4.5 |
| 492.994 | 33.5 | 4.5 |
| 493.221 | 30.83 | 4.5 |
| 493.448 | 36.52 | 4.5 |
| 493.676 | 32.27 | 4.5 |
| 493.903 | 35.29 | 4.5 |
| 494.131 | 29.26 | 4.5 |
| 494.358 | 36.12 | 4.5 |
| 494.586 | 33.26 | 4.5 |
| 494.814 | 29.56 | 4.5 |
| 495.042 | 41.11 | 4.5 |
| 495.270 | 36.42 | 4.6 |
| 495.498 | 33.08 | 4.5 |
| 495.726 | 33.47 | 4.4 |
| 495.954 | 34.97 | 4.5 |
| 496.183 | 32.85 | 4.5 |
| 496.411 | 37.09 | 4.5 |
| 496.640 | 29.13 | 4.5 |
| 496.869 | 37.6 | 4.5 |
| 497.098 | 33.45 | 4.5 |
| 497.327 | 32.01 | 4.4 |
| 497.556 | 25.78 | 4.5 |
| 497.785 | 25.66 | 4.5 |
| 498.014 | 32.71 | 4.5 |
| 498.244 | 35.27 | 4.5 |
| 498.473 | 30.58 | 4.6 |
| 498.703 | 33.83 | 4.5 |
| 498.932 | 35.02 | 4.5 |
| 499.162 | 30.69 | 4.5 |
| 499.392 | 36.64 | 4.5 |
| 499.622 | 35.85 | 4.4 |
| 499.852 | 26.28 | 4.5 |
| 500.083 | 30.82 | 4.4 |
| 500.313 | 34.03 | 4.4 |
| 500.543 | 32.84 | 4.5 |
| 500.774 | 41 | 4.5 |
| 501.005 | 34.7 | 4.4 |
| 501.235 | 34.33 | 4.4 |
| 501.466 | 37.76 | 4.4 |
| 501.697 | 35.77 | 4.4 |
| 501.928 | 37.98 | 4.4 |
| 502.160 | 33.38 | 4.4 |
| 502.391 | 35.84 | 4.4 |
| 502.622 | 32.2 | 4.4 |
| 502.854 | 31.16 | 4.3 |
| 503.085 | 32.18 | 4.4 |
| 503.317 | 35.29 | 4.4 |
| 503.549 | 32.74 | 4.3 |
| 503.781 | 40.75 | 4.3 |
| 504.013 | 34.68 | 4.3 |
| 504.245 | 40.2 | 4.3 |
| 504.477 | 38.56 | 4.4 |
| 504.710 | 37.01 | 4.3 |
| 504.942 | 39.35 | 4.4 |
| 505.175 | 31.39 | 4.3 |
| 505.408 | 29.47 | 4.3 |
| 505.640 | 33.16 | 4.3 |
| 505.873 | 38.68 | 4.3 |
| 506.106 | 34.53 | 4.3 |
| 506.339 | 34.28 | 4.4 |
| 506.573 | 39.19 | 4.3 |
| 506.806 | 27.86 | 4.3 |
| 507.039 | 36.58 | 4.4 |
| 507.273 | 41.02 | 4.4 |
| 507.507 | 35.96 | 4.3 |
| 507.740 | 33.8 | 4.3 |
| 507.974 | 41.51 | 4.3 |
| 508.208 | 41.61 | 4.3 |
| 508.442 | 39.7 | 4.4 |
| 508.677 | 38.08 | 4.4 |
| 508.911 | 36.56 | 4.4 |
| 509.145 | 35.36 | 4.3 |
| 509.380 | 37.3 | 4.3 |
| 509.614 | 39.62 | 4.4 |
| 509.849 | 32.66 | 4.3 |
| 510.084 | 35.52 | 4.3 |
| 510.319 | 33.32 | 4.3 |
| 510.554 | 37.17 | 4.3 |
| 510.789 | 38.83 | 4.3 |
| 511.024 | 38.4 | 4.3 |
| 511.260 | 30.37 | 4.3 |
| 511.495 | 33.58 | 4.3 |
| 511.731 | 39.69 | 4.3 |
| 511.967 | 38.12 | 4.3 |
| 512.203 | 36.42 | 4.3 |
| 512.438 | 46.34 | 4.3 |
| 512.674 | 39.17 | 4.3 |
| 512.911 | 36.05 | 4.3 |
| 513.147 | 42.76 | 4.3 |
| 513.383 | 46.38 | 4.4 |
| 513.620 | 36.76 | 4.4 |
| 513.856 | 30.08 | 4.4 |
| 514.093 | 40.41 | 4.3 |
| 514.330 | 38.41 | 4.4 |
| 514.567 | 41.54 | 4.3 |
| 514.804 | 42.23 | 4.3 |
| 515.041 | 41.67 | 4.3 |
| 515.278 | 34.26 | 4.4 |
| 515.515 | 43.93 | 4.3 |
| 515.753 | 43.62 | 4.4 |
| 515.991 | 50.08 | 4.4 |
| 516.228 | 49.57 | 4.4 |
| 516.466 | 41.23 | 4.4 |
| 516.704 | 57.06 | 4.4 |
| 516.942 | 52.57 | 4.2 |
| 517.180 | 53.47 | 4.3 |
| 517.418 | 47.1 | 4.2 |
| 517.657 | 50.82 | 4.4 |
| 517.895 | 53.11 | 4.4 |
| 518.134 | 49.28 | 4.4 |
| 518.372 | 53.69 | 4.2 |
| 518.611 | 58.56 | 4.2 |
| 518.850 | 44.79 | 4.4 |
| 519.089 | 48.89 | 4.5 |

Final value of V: 0.08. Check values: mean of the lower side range 34.4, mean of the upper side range 37.7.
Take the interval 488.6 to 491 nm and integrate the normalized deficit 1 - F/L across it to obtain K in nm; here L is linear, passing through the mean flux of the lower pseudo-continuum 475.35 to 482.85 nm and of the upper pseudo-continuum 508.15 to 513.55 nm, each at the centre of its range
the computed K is 0.401 nm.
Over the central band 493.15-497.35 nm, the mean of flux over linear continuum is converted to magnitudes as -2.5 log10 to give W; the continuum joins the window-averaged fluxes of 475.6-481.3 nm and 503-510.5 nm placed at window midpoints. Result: 0.07 mag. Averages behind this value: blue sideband 35.9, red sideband 36.2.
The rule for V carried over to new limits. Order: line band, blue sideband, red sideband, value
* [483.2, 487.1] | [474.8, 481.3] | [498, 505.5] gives 0.063 mag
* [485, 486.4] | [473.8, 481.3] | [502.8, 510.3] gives 0.129 mag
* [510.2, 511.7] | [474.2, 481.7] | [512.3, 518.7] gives 0.231 mag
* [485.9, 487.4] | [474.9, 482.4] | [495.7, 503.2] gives 0.099 mag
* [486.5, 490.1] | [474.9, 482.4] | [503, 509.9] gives 0.110 mag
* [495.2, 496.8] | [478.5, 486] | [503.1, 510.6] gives 0.048 mag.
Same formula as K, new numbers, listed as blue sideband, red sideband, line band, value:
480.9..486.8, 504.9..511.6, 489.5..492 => 0.08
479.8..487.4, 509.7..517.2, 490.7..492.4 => 0.09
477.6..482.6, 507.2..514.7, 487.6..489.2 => 0.18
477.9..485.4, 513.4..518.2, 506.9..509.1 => 0.23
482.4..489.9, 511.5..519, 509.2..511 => 0.25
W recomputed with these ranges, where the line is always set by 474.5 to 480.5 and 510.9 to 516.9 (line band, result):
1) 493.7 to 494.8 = 0.159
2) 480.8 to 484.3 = 0.087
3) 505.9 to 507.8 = 0.125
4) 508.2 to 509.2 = 0.058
